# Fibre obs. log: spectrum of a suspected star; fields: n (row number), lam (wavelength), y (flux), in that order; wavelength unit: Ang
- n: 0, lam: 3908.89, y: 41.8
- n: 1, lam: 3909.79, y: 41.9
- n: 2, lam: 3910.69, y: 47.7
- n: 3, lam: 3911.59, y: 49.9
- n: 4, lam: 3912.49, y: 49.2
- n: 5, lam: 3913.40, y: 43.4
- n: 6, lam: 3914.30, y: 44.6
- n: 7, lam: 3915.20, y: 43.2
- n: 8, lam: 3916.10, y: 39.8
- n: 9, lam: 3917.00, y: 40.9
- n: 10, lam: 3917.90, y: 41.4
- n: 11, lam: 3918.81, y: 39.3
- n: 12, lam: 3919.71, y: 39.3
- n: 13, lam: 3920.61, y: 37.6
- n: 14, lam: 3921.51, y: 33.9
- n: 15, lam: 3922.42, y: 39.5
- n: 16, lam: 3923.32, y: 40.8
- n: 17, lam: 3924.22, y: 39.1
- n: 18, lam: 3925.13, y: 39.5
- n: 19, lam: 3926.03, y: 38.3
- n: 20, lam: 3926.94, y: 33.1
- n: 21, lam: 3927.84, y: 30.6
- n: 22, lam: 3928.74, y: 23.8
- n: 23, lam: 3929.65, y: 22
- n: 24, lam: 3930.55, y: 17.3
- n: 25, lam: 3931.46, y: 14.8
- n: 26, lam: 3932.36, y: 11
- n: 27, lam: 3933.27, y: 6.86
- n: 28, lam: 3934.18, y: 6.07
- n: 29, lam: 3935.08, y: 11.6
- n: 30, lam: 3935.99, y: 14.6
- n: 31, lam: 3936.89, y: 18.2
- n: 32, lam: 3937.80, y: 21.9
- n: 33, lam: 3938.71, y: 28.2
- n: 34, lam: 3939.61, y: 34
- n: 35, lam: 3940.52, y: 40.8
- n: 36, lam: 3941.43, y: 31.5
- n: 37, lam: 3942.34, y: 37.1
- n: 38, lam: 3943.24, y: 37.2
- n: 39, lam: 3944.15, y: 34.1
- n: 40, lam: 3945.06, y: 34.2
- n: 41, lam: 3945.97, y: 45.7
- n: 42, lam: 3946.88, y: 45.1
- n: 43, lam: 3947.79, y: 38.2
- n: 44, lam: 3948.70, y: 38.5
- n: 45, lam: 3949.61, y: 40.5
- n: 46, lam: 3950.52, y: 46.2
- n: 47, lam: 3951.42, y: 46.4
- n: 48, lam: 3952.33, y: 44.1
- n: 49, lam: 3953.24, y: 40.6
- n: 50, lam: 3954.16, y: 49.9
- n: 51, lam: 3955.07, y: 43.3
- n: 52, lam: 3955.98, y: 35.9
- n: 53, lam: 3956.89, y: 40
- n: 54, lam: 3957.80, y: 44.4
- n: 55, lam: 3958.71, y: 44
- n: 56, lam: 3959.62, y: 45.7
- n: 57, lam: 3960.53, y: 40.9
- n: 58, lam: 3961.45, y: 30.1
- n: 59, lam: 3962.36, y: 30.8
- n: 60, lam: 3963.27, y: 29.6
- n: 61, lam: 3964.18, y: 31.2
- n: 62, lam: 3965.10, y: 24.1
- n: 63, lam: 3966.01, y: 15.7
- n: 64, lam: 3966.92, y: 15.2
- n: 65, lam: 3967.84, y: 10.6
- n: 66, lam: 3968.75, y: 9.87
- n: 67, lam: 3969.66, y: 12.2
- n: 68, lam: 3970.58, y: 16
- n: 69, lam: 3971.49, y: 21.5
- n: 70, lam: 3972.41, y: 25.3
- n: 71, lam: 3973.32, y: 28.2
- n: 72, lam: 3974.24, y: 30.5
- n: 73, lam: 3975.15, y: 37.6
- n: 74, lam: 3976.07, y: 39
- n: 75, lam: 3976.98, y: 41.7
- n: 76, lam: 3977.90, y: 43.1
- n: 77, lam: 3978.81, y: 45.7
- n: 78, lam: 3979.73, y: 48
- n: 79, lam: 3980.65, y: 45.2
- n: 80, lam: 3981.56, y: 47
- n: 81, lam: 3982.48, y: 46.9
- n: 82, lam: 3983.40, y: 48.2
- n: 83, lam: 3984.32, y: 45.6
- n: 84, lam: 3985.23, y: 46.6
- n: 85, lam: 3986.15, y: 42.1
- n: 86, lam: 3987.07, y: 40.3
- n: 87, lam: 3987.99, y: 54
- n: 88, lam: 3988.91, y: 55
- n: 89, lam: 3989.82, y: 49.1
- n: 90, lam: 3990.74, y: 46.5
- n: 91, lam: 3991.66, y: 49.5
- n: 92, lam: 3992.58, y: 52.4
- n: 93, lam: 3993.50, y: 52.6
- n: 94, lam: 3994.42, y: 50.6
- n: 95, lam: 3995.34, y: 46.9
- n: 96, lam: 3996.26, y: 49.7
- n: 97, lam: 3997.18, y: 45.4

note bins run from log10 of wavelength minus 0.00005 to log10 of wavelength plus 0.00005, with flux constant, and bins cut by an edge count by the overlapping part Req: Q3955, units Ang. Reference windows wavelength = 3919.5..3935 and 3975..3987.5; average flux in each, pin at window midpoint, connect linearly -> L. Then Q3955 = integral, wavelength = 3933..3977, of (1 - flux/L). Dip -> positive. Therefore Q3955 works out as 5.3 Ang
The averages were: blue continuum 27.3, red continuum 44.2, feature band 31.3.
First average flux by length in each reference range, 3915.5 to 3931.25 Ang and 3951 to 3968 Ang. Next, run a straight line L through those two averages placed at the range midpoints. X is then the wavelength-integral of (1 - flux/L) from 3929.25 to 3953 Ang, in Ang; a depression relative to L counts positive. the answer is 3.70 Ang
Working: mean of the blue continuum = 34.8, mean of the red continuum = 35.2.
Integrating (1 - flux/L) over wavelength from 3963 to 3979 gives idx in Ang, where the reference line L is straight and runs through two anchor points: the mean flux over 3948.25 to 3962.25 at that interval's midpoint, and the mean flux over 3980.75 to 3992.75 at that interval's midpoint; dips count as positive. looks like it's 6.70 Ang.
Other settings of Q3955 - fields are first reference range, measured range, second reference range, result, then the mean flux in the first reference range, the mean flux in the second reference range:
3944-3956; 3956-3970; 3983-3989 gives 4.8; 42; 46.9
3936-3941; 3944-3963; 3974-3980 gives -4.9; 27.4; 41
